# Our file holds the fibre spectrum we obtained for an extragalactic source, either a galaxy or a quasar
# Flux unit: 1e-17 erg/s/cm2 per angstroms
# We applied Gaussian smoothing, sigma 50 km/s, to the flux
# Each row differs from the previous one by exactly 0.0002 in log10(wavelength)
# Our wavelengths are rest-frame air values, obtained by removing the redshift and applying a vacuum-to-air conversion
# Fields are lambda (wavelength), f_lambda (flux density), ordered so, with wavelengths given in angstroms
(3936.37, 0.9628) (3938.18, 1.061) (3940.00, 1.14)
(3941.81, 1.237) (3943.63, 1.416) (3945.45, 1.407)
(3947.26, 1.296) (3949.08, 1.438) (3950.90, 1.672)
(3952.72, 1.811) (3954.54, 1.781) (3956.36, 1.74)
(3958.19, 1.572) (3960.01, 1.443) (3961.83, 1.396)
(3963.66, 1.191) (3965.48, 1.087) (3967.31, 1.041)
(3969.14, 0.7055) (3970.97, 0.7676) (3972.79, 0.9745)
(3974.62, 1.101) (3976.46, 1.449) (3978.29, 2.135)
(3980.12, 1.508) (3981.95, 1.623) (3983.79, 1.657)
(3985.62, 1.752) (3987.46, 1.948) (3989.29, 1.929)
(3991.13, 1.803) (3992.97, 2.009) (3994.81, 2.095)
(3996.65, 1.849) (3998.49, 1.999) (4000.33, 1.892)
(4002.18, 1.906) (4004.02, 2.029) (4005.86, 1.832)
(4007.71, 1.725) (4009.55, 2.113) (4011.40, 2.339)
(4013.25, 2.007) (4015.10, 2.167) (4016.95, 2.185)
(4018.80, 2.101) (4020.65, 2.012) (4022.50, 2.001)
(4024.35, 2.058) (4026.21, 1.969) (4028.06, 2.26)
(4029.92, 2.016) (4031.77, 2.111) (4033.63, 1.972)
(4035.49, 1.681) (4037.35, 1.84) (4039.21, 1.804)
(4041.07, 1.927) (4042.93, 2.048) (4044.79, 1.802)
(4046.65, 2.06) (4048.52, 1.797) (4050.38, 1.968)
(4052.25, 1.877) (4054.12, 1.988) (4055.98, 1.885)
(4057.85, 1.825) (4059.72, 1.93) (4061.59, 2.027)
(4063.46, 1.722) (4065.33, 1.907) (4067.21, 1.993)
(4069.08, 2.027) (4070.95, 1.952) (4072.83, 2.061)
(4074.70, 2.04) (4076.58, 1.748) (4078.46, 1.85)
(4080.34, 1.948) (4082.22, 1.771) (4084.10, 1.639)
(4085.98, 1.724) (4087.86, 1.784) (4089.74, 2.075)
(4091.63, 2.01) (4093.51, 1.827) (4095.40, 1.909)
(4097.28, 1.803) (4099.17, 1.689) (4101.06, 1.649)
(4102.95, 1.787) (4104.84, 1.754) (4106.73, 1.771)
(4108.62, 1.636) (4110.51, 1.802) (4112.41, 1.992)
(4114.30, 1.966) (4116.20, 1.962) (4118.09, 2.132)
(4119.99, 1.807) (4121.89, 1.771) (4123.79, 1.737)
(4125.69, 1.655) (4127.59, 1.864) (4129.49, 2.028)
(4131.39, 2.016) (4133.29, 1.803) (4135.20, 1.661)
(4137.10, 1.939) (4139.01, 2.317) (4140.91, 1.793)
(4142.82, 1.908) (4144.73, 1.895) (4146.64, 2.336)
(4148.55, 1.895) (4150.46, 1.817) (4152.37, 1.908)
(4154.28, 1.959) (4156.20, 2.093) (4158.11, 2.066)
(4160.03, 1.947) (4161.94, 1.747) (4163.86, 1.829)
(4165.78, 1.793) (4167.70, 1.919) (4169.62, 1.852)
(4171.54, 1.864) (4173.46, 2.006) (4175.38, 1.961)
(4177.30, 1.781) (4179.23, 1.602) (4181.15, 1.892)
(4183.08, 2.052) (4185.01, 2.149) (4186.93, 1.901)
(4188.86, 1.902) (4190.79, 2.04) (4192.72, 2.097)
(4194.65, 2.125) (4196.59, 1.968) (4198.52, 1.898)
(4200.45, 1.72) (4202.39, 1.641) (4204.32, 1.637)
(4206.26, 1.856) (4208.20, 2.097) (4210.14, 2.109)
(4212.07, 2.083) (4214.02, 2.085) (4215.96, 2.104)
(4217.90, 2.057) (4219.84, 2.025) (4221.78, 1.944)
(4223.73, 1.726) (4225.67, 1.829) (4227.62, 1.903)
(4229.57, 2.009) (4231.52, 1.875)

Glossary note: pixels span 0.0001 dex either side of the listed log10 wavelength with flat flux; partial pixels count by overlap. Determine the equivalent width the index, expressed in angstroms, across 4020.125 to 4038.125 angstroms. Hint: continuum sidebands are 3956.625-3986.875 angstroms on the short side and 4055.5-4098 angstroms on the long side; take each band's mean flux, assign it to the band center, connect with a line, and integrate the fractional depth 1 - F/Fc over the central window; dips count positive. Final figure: -3.8 angstroms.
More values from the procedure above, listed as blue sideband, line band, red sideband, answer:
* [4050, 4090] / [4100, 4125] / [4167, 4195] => 1.1 angstroms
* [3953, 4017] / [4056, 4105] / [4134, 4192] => -1.5 angstroms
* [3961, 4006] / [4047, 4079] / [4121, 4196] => -3.4 angstroms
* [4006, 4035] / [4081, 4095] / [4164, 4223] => 1.2 angstroms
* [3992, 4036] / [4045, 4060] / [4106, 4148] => 0.5 angstroms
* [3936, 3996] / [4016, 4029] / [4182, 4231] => -4.1 angstroms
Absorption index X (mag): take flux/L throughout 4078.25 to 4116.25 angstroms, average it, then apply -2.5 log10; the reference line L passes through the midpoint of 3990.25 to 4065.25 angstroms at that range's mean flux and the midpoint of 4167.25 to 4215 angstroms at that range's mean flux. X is 0.074 mag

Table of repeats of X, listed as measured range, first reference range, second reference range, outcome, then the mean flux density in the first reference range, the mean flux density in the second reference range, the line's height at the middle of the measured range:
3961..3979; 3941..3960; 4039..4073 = 0.343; 1.53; 1.93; 1.61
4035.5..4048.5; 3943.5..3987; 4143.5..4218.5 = -0.176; 1.42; 1.94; 1.61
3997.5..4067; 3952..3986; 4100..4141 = -0.233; 1.4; 1.86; 1.59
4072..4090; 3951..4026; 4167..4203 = -0.025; 1.72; 1.92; 1.81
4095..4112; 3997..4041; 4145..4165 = 0.124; 2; 1.96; 1.97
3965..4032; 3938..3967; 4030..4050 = -0.062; 1.42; 1.91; 1.68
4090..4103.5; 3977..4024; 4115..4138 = 0.035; 1.94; 1.87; 1.88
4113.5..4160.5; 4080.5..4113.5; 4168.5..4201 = -0.038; 1.81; 1.93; 1.86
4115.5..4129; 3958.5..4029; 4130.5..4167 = 0.028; 1.74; 1.93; 1.9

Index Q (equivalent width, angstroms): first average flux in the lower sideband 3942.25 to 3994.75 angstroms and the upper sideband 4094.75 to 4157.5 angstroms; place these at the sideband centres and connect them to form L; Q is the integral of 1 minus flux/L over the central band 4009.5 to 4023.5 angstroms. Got -4.4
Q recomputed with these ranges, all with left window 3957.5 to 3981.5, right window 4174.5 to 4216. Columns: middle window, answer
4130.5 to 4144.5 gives -1.2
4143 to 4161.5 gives -1.8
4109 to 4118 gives -1.3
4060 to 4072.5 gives -3.1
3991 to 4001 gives -4.5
